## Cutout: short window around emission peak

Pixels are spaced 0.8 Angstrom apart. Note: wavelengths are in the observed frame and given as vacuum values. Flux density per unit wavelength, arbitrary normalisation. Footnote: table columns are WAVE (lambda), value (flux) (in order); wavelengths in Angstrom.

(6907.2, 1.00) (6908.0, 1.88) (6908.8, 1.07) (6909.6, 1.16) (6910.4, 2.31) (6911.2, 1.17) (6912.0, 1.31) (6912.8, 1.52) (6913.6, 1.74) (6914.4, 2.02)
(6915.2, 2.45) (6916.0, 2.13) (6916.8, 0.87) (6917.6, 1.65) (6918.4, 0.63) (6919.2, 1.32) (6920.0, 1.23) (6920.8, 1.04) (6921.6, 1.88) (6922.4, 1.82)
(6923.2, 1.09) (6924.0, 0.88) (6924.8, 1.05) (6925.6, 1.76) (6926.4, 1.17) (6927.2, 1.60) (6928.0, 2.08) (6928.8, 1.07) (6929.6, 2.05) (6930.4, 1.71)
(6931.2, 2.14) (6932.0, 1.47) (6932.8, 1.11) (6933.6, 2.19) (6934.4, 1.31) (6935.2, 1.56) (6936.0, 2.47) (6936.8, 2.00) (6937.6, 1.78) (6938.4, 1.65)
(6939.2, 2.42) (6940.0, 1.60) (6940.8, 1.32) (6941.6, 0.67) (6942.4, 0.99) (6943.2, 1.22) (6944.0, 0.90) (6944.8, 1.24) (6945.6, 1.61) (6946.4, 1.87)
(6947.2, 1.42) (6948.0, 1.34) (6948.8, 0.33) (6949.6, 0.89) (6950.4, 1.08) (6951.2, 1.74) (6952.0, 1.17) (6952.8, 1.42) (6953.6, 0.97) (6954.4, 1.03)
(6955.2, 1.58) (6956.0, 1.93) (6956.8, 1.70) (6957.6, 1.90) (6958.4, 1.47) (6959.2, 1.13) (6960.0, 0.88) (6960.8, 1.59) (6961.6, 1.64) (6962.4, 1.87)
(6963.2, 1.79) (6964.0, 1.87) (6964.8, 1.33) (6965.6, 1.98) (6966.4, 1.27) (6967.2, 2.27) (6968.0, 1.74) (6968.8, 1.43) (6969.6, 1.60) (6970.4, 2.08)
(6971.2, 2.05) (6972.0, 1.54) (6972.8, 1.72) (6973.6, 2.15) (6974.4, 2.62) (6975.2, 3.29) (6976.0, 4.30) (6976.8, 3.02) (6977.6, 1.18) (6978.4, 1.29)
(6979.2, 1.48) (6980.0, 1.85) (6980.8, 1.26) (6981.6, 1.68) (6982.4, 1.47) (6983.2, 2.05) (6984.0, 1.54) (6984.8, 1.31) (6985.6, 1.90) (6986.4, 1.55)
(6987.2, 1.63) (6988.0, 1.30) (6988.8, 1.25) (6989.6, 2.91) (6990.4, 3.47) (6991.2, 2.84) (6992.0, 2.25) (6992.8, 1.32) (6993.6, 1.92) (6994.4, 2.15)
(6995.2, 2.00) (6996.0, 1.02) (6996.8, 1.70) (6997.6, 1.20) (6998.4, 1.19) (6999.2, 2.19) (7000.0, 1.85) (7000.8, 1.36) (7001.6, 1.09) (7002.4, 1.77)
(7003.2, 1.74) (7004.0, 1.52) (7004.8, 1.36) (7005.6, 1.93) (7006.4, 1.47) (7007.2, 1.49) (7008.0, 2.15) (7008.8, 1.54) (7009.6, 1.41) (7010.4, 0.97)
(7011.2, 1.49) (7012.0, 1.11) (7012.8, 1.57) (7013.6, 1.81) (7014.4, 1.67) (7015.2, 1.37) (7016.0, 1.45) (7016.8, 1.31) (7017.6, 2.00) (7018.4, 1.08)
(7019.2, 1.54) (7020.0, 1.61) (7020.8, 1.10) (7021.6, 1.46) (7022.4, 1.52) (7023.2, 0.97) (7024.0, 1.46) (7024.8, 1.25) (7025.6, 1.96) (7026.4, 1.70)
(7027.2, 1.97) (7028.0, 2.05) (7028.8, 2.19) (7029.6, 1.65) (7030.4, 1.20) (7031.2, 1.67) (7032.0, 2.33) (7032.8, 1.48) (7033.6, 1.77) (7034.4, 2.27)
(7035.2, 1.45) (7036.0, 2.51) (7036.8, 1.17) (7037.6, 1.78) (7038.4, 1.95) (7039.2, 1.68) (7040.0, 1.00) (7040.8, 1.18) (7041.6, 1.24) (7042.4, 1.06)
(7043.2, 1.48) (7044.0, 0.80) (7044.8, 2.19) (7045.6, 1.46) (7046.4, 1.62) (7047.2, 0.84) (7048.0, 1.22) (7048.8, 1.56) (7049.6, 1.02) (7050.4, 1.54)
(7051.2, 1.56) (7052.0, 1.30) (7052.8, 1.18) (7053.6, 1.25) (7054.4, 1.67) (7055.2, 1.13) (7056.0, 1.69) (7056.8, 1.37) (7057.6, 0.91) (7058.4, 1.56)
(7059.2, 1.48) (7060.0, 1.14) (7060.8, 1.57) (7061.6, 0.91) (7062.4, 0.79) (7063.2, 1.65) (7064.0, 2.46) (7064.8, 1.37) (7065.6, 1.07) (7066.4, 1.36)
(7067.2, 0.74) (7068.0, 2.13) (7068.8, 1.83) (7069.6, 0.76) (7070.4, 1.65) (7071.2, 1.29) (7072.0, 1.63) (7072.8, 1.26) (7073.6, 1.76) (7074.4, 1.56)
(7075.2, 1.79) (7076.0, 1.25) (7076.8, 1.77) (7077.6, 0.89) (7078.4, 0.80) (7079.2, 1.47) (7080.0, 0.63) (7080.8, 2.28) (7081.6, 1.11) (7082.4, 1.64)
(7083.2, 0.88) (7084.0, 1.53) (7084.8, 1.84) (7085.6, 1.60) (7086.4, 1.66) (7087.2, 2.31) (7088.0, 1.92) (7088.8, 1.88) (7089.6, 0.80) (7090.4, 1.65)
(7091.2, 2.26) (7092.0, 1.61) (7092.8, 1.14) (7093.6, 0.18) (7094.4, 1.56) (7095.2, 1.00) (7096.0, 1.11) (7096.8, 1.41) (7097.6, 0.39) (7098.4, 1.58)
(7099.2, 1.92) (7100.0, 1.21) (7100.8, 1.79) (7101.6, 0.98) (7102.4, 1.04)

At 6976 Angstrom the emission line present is [S II]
